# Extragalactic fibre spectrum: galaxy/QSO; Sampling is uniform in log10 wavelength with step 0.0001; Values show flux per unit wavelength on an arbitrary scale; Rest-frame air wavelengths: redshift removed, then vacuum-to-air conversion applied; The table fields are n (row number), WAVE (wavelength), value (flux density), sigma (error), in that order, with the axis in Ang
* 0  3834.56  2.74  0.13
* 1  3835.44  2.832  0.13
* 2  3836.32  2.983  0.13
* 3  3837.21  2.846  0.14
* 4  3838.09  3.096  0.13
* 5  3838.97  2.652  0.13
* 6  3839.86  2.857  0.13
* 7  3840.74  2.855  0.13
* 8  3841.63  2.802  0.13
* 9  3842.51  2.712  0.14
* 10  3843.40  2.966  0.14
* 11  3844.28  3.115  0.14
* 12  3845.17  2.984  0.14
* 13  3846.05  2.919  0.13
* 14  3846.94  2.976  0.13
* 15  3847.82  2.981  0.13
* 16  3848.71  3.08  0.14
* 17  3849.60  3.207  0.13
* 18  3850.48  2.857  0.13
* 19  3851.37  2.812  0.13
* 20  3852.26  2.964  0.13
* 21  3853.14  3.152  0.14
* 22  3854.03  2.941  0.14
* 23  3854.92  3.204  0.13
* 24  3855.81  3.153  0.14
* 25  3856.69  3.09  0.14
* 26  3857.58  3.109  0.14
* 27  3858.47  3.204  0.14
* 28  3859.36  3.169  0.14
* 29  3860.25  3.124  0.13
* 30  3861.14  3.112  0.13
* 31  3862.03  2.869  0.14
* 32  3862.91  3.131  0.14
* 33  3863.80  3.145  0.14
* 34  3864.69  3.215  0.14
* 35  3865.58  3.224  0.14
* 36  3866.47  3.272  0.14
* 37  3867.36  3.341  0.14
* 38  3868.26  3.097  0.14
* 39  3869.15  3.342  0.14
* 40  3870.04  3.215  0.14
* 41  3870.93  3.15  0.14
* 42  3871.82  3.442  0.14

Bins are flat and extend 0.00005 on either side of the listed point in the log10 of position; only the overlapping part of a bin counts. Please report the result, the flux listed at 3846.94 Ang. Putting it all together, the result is 2.976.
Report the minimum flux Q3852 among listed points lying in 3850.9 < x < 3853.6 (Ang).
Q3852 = 2.812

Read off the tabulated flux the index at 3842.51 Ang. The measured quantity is 2.712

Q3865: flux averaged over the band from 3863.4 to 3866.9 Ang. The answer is 3.21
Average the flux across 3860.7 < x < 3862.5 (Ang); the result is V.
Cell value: 3.01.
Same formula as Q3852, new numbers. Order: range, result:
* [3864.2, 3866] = 3.215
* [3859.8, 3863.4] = 2.869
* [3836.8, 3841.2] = 2.652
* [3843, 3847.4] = 2.919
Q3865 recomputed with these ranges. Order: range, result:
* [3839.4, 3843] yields 2.8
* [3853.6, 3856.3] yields 3.1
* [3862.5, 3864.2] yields 3.14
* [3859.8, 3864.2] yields 3.08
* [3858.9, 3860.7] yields 3.14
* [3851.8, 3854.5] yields 3.02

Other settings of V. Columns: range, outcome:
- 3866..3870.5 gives 3.25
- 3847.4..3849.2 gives 3.02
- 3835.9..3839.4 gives 2.9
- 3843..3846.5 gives 3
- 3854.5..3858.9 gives 3.15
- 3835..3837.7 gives 2.89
